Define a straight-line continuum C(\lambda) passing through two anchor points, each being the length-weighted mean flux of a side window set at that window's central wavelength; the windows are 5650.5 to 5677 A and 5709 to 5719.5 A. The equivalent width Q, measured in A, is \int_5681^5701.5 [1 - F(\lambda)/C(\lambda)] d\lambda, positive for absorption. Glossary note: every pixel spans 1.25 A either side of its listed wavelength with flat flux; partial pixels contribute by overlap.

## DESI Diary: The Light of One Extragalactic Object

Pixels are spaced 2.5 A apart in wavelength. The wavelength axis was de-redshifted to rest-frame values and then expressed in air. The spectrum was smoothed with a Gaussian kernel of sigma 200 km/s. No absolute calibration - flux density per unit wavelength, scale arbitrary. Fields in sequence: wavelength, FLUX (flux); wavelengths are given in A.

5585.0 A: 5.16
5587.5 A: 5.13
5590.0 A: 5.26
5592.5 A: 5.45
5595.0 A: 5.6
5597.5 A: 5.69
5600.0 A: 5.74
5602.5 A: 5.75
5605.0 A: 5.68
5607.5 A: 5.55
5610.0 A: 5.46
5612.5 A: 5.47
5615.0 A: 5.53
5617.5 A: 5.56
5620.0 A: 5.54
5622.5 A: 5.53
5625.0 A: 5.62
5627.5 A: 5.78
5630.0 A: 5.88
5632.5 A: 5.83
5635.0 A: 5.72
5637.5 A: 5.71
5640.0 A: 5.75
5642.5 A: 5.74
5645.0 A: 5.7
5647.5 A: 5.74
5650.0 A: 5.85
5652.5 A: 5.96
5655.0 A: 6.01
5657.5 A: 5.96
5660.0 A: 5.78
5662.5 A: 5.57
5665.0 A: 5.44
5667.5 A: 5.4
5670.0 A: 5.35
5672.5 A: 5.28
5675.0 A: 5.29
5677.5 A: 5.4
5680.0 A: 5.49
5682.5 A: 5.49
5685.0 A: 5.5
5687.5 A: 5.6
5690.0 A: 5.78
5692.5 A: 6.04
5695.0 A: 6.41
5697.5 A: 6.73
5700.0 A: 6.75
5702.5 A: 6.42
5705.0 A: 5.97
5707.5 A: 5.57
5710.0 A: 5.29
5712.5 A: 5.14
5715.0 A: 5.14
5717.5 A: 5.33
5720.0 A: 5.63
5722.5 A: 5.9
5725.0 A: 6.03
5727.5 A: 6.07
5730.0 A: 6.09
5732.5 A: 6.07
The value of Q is -2.37 A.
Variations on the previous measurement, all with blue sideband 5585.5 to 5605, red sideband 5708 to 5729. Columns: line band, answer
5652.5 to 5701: -1.7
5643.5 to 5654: -0.5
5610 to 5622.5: 0.0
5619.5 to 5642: -0.7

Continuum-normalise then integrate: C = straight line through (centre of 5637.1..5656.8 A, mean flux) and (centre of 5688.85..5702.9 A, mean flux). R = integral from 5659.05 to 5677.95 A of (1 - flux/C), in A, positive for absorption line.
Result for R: 1.9 A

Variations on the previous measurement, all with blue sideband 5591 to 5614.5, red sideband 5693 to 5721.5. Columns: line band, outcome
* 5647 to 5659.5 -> -0.4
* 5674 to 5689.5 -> 0.8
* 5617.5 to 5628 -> 0.1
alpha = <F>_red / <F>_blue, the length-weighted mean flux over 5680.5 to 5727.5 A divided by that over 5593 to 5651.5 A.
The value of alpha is 1.03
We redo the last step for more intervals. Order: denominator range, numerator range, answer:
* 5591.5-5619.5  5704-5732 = 1.01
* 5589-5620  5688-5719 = 1.06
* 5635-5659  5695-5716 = 1.02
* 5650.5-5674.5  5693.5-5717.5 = 1.05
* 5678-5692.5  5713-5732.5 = 1.02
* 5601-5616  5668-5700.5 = 1.03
